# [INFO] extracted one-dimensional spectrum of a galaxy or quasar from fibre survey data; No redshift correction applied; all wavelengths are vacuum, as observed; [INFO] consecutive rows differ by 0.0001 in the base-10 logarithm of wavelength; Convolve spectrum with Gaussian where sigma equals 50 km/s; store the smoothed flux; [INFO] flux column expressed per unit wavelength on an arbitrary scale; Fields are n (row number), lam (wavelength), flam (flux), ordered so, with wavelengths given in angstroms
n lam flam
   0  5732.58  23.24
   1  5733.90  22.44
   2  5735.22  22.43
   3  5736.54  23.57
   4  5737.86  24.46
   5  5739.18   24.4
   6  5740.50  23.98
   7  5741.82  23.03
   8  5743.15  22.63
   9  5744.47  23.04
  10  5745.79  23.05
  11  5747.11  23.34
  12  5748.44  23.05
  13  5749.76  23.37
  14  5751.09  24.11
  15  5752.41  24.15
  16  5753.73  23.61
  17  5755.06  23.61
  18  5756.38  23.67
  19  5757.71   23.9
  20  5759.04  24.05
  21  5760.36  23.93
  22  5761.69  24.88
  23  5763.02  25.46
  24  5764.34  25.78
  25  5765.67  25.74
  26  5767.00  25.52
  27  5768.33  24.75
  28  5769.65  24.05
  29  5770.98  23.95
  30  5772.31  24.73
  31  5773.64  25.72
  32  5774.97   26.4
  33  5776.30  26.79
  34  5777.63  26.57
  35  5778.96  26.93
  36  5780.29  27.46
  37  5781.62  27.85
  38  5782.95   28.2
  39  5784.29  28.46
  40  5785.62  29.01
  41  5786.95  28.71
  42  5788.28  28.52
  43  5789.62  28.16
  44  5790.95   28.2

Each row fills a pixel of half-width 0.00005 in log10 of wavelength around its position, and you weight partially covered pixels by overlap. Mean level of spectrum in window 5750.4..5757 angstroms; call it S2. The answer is 23.8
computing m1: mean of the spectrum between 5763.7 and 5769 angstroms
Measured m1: 25.4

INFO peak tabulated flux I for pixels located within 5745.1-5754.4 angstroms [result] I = 24.15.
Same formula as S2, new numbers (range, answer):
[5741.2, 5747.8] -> 23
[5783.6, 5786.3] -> 28.7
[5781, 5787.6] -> 28.4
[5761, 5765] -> 25.4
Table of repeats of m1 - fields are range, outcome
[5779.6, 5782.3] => 27.7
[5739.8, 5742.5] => 23.5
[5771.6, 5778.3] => 26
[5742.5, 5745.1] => 22.9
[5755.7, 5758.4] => 23.8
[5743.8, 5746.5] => 23.1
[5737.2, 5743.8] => 23.7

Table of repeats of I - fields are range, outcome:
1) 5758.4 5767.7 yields 25.78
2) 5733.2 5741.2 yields 24.46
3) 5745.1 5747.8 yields 23.34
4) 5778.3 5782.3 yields 27.85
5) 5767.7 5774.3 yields 25.72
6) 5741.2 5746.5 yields 23.05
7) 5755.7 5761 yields 24.05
